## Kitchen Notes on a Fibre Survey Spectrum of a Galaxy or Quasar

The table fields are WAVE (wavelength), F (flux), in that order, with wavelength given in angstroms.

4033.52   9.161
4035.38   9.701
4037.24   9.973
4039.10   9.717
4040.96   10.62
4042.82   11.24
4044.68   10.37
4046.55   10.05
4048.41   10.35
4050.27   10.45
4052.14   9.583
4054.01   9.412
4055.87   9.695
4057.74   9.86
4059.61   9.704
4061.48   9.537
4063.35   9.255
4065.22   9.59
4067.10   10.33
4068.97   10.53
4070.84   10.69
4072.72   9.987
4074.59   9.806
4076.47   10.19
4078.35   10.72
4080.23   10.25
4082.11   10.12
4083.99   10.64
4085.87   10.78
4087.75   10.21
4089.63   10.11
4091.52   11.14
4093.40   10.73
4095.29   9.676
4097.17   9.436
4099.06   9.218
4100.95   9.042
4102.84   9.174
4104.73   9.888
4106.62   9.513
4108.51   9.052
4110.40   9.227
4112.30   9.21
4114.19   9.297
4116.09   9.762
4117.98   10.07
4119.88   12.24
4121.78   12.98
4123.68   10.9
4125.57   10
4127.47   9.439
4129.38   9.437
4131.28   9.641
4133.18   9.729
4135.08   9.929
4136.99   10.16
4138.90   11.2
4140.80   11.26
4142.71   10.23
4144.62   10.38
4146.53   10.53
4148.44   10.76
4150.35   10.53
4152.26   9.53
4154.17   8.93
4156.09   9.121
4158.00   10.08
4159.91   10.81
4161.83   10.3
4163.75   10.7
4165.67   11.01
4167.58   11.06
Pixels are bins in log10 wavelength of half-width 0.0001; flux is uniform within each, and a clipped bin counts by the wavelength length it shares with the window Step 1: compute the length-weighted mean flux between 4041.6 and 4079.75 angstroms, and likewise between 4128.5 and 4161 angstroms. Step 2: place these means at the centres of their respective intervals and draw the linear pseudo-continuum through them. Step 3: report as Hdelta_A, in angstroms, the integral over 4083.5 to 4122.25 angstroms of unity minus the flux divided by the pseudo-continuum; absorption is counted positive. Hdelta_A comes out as 0.3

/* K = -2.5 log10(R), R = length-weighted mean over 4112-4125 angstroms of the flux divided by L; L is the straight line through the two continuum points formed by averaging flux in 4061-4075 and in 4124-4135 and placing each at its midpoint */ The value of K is -0.10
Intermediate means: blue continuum 9.99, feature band 10.7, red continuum 9.75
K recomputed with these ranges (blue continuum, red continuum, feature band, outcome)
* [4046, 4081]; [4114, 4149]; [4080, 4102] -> 0.01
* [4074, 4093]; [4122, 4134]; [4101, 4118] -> 0.09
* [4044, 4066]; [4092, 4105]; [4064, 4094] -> -0.07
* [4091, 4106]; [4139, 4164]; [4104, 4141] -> -0.02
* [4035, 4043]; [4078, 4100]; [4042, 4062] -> 0.02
